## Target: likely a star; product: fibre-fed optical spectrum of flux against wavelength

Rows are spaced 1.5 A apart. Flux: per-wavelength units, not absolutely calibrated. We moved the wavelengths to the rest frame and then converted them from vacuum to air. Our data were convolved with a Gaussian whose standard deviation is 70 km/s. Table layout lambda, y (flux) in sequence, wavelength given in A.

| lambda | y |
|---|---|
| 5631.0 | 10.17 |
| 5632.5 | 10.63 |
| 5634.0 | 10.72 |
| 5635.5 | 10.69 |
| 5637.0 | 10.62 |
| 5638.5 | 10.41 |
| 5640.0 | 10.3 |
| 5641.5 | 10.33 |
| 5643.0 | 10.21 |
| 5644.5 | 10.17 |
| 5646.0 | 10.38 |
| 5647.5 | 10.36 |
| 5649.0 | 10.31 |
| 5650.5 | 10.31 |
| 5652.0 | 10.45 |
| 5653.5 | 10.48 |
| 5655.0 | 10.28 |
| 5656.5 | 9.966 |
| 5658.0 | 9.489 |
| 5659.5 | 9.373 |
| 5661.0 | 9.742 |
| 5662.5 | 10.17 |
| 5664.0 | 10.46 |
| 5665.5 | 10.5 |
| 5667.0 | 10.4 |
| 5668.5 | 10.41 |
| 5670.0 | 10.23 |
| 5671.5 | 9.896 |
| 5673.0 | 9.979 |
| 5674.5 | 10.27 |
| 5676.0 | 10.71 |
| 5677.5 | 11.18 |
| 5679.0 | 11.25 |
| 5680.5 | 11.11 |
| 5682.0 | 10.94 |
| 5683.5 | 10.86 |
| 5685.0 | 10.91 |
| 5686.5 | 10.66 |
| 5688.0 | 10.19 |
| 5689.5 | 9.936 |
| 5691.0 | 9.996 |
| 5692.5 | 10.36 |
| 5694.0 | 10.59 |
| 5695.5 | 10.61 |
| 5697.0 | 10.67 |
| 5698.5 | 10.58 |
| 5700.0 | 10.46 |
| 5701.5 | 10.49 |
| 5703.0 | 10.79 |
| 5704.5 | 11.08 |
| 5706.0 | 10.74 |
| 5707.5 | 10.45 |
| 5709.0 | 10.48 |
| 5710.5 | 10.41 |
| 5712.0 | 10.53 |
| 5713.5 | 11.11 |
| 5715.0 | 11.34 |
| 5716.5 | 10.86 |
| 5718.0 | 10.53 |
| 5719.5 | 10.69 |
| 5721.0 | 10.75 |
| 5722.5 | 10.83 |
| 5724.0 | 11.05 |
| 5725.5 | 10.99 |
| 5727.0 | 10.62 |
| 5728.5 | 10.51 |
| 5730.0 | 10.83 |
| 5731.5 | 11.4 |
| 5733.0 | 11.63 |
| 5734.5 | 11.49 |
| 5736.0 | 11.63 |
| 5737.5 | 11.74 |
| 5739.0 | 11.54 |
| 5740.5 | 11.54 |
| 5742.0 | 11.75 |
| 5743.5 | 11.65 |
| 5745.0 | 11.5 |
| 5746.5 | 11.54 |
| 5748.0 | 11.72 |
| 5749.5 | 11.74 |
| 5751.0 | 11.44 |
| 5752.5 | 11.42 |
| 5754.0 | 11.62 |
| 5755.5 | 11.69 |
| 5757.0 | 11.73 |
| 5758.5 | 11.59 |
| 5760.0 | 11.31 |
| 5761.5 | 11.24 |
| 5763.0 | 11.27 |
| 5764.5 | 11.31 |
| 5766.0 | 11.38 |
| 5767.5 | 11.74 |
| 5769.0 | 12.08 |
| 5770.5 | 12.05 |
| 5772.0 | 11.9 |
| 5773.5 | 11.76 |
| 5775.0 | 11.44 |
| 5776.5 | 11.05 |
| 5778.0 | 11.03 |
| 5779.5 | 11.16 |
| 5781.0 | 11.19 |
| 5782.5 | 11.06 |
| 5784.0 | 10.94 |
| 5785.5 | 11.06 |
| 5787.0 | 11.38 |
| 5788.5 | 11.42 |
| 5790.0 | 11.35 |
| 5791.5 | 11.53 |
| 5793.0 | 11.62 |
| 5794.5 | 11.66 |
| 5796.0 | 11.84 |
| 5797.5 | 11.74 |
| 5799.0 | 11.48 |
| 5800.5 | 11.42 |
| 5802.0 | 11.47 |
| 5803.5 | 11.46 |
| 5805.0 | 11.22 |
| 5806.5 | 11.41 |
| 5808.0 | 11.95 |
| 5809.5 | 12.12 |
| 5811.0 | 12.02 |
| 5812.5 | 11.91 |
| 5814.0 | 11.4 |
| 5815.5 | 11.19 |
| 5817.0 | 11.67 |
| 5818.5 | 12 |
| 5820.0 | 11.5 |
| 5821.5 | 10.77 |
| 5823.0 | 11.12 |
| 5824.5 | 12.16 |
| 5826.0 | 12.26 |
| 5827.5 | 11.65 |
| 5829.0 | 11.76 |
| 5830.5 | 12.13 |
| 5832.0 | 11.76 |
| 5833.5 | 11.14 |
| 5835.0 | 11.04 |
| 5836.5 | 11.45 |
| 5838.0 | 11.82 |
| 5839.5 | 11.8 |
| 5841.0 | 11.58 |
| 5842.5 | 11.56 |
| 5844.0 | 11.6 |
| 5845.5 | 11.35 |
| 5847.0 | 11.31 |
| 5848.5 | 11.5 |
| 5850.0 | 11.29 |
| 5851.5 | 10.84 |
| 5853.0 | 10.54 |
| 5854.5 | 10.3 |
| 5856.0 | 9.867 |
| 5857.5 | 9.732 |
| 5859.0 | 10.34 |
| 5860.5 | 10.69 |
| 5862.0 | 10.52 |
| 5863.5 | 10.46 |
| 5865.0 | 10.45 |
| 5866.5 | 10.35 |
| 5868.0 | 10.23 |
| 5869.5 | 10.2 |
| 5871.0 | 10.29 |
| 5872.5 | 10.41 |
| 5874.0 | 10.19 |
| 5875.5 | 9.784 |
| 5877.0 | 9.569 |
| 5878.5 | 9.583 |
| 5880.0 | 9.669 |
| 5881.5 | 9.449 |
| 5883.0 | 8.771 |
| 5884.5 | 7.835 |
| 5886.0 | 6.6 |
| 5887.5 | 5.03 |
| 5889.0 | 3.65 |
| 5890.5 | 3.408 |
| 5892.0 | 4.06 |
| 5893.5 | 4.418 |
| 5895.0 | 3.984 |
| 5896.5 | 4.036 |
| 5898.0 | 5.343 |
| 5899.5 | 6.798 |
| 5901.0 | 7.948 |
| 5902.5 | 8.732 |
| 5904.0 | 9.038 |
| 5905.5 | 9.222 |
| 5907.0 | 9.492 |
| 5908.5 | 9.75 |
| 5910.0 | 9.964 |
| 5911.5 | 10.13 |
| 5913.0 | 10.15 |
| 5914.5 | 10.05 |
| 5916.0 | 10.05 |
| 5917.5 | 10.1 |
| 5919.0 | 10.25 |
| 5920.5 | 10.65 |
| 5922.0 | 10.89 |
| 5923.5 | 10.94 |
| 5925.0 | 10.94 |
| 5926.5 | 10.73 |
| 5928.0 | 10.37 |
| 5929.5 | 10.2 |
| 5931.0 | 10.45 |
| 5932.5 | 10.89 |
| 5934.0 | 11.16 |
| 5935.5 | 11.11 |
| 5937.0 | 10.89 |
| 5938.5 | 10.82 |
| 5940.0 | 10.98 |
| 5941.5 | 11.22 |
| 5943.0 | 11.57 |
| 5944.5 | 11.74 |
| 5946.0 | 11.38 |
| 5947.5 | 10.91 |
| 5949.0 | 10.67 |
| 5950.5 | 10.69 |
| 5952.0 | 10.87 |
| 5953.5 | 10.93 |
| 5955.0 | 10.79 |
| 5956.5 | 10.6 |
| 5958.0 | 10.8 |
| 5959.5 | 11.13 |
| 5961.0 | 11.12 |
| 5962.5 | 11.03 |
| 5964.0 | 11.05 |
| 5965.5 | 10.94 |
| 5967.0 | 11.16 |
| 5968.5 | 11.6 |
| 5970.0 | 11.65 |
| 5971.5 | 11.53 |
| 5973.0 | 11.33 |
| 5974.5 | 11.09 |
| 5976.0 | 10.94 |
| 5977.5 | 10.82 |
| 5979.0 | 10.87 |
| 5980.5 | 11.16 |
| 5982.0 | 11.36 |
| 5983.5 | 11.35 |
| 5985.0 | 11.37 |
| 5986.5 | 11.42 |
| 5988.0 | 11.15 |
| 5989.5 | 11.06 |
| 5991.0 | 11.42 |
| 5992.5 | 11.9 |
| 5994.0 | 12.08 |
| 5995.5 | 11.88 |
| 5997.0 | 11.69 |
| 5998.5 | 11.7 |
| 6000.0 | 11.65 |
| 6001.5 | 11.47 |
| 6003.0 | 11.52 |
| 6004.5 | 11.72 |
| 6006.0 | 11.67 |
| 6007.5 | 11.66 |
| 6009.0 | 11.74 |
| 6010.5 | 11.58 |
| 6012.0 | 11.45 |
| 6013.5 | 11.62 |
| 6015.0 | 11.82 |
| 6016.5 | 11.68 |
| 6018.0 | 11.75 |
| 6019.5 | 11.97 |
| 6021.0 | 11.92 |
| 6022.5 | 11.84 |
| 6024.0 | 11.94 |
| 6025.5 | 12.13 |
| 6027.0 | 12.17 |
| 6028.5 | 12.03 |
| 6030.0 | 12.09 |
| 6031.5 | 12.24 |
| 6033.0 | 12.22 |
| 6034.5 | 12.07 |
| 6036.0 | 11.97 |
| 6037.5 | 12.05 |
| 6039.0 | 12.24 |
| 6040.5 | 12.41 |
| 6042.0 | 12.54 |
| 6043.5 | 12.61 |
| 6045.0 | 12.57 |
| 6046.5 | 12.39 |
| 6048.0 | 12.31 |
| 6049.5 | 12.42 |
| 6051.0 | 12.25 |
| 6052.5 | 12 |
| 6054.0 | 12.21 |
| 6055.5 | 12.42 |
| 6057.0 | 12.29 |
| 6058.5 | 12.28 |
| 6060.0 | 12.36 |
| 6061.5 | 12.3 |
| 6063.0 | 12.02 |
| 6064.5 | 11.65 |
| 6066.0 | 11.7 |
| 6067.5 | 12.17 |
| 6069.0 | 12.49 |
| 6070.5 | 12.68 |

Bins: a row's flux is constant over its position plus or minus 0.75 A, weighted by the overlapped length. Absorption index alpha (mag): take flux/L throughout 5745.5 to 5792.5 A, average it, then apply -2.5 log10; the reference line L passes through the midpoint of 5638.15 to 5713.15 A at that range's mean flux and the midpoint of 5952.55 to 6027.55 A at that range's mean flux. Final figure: -0.07 mag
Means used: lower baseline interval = 10.4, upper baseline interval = 11.4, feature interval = 11.5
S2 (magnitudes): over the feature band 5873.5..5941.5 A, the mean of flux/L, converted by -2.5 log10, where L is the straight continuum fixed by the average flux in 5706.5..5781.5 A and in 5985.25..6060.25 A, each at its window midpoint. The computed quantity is 0.30 mag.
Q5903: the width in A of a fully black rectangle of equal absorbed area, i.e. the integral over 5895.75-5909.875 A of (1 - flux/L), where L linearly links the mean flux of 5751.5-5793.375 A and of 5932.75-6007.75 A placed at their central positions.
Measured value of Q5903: 4.24 A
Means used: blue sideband 11.4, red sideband 11.2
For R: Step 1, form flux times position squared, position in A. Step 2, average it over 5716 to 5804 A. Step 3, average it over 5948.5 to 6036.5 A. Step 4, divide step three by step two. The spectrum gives 1.09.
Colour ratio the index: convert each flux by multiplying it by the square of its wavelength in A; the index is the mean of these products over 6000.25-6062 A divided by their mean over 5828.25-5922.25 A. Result 1.3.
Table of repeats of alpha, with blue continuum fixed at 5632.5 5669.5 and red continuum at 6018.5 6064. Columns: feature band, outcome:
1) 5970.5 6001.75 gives 0.05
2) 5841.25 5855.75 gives 0.01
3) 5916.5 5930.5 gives 0.10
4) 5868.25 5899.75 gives 0.48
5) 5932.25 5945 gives 0.05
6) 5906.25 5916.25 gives 0.16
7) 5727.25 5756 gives -0.07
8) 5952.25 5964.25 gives 0.08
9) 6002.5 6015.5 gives 0.04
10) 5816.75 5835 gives -0.05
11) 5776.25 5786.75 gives -0.02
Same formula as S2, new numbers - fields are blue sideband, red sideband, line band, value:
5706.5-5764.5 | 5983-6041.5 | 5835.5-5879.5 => 0.08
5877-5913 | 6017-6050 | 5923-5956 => -0.22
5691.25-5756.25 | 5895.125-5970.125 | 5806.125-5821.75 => -0.09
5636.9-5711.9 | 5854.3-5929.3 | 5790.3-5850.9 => -0.23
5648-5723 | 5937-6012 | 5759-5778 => -0.08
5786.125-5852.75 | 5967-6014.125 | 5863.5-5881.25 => 0.15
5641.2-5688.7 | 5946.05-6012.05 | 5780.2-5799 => -0.07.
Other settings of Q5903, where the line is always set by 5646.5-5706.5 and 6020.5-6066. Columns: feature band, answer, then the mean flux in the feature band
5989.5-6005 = 0.39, 11.7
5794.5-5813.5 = -1.08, 11.7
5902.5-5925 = 2.99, 10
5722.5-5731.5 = -0.15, 10.9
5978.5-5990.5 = 0.69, 11.2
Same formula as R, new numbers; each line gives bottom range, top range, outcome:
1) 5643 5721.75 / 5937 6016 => 1.19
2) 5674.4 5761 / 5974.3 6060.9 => 1.19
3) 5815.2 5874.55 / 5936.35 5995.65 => 1.05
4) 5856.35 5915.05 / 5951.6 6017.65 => 1.39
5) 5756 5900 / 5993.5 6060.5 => 1.23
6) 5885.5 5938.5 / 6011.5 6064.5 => 1.46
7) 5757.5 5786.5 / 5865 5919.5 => 0.76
